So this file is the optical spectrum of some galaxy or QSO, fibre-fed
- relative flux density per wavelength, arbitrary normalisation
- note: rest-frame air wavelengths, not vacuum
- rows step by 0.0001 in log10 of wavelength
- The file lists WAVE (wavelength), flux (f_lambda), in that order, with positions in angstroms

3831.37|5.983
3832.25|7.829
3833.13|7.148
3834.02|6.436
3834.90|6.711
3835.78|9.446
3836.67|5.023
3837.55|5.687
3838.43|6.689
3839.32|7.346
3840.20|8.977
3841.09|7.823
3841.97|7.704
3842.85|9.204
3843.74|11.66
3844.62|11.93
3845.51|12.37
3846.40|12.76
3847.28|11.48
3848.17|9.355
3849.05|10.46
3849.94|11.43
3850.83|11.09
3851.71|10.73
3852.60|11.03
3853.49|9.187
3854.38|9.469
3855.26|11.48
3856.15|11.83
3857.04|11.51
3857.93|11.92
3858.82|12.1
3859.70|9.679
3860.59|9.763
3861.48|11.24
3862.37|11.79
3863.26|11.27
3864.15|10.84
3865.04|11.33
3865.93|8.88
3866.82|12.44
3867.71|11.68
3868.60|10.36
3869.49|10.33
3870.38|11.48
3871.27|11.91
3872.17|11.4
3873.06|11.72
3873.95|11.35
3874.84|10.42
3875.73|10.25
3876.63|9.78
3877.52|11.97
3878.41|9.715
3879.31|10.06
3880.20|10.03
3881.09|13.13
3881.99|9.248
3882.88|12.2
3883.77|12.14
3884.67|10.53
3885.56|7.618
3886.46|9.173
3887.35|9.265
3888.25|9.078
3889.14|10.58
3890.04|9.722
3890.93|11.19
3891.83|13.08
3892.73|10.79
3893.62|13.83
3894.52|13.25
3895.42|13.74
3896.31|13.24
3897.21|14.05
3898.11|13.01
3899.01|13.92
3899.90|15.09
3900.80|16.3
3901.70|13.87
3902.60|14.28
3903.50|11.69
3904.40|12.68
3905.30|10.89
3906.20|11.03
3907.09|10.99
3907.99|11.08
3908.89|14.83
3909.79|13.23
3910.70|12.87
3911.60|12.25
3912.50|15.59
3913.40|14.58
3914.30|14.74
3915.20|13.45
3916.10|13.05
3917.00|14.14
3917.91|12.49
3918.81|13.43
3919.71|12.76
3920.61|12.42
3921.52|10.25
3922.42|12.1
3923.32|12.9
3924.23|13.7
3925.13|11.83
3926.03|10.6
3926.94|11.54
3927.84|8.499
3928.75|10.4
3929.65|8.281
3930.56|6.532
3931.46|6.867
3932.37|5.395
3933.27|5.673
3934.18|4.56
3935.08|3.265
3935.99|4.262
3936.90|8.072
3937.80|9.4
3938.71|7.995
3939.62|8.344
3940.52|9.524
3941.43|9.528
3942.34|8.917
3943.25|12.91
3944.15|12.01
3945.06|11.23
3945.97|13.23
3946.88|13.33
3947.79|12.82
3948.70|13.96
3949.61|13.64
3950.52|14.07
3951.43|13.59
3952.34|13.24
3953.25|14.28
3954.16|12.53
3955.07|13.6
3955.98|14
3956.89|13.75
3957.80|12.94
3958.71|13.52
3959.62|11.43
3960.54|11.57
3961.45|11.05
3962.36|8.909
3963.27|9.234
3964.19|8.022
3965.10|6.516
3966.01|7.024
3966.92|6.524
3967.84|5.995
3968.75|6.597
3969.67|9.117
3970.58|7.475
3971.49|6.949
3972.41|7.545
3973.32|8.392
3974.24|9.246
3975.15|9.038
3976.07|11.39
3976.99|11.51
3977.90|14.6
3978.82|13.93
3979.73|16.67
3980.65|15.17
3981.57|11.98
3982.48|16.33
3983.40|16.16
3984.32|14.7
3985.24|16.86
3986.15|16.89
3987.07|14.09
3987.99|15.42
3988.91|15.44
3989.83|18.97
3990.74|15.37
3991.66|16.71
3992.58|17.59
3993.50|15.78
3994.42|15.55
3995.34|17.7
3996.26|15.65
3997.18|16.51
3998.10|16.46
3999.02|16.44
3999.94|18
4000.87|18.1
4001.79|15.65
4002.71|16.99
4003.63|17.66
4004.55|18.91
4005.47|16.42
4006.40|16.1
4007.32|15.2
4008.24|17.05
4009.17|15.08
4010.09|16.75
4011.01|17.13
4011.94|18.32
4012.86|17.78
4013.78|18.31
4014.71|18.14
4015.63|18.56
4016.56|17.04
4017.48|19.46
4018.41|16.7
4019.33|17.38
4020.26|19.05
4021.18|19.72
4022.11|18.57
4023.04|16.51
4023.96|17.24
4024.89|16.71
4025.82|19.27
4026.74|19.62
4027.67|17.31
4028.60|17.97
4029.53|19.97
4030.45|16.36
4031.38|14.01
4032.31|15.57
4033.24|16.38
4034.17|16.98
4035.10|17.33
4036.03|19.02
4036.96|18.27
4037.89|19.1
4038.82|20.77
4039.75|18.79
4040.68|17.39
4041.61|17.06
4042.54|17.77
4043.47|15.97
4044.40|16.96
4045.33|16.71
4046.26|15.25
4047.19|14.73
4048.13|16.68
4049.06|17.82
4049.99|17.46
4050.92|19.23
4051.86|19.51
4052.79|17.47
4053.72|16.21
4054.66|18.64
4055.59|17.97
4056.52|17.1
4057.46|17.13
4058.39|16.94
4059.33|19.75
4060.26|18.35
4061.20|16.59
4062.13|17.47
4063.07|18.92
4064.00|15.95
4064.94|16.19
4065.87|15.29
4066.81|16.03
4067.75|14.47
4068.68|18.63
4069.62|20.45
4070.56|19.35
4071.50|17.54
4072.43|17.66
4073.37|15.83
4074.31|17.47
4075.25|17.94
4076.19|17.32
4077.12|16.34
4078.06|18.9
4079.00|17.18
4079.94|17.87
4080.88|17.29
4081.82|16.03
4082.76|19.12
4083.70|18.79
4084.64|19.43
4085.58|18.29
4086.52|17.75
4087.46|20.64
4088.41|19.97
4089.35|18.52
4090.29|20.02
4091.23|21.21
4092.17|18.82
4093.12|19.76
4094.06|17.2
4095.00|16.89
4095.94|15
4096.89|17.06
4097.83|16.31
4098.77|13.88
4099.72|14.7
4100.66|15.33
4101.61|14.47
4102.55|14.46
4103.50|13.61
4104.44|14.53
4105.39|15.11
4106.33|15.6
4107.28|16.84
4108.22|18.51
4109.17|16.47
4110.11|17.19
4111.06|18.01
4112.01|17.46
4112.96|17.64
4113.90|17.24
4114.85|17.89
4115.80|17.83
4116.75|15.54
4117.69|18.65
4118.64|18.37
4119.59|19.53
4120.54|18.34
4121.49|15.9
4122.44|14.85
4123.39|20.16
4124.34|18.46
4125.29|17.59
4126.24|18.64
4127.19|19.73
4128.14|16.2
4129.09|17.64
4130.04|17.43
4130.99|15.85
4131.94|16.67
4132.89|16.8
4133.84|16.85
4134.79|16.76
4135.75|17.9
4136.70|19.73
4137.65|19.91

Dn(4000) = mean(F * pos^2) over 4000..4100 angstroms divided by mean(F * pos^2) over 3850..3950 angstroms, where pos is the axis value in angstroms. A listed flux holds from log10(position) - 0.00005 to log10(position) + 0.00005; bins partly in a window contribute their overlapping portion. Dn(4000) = 1.69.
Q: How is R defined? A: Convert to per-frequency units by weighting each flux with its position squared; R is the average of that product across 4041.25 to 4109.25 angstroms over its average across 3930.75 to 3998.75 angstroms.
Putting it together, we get 1.5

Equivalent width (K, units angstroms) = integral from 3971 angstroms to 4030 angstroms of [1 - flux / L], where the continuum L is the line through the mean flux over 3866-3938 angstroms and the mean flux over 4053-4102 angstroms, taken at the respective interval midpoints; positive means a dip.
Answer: -4.9 angstroms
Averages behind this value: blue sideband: 11.2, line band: 16.1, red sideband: 17.5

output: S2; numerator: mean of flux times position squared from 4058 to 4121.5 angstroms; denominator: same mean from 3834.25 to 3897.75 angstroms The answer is 1.83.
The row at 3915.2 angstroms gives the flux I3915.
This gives 13.45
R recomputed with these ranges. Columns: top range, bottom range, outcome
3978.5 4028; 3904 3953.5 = 1.58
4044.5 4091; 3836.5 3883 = 1.87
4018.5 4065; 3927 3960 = 1.77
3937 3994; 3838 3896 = 1.18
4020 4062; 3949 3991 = 1.51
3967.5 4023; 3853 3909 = 1.41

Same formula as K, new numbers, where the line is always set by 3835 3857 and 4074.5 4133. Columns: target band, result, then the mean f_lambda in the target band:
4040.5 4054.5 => -1.25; 17.1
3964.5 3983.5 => 4.64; 10.3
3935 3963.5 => 3.22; 11.4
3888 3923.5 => -4.08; 12.8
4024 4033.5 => -1.37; 17.3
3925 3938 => 5.00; 7.54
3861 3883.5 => -1.04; 11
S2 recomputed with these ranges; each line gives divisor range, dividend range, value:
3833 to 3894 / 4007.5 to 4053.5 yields 1.85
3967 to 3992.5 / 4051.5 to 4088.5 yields 1.46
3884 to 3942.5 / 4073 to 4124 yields 1.71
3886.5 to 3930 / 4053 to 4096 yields 1.56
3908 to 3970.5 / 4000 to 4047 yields 1.68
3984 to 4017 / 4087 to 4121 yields 1.08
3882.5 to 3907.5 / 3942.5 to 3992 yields 1.05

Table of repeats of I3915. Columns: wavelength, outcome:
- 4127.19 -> 19.73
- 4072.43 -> 17.66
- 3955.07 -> 13.6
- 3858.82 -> 12.1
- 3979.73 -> 16.67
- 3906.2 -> 11.03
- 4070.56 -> 19.35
